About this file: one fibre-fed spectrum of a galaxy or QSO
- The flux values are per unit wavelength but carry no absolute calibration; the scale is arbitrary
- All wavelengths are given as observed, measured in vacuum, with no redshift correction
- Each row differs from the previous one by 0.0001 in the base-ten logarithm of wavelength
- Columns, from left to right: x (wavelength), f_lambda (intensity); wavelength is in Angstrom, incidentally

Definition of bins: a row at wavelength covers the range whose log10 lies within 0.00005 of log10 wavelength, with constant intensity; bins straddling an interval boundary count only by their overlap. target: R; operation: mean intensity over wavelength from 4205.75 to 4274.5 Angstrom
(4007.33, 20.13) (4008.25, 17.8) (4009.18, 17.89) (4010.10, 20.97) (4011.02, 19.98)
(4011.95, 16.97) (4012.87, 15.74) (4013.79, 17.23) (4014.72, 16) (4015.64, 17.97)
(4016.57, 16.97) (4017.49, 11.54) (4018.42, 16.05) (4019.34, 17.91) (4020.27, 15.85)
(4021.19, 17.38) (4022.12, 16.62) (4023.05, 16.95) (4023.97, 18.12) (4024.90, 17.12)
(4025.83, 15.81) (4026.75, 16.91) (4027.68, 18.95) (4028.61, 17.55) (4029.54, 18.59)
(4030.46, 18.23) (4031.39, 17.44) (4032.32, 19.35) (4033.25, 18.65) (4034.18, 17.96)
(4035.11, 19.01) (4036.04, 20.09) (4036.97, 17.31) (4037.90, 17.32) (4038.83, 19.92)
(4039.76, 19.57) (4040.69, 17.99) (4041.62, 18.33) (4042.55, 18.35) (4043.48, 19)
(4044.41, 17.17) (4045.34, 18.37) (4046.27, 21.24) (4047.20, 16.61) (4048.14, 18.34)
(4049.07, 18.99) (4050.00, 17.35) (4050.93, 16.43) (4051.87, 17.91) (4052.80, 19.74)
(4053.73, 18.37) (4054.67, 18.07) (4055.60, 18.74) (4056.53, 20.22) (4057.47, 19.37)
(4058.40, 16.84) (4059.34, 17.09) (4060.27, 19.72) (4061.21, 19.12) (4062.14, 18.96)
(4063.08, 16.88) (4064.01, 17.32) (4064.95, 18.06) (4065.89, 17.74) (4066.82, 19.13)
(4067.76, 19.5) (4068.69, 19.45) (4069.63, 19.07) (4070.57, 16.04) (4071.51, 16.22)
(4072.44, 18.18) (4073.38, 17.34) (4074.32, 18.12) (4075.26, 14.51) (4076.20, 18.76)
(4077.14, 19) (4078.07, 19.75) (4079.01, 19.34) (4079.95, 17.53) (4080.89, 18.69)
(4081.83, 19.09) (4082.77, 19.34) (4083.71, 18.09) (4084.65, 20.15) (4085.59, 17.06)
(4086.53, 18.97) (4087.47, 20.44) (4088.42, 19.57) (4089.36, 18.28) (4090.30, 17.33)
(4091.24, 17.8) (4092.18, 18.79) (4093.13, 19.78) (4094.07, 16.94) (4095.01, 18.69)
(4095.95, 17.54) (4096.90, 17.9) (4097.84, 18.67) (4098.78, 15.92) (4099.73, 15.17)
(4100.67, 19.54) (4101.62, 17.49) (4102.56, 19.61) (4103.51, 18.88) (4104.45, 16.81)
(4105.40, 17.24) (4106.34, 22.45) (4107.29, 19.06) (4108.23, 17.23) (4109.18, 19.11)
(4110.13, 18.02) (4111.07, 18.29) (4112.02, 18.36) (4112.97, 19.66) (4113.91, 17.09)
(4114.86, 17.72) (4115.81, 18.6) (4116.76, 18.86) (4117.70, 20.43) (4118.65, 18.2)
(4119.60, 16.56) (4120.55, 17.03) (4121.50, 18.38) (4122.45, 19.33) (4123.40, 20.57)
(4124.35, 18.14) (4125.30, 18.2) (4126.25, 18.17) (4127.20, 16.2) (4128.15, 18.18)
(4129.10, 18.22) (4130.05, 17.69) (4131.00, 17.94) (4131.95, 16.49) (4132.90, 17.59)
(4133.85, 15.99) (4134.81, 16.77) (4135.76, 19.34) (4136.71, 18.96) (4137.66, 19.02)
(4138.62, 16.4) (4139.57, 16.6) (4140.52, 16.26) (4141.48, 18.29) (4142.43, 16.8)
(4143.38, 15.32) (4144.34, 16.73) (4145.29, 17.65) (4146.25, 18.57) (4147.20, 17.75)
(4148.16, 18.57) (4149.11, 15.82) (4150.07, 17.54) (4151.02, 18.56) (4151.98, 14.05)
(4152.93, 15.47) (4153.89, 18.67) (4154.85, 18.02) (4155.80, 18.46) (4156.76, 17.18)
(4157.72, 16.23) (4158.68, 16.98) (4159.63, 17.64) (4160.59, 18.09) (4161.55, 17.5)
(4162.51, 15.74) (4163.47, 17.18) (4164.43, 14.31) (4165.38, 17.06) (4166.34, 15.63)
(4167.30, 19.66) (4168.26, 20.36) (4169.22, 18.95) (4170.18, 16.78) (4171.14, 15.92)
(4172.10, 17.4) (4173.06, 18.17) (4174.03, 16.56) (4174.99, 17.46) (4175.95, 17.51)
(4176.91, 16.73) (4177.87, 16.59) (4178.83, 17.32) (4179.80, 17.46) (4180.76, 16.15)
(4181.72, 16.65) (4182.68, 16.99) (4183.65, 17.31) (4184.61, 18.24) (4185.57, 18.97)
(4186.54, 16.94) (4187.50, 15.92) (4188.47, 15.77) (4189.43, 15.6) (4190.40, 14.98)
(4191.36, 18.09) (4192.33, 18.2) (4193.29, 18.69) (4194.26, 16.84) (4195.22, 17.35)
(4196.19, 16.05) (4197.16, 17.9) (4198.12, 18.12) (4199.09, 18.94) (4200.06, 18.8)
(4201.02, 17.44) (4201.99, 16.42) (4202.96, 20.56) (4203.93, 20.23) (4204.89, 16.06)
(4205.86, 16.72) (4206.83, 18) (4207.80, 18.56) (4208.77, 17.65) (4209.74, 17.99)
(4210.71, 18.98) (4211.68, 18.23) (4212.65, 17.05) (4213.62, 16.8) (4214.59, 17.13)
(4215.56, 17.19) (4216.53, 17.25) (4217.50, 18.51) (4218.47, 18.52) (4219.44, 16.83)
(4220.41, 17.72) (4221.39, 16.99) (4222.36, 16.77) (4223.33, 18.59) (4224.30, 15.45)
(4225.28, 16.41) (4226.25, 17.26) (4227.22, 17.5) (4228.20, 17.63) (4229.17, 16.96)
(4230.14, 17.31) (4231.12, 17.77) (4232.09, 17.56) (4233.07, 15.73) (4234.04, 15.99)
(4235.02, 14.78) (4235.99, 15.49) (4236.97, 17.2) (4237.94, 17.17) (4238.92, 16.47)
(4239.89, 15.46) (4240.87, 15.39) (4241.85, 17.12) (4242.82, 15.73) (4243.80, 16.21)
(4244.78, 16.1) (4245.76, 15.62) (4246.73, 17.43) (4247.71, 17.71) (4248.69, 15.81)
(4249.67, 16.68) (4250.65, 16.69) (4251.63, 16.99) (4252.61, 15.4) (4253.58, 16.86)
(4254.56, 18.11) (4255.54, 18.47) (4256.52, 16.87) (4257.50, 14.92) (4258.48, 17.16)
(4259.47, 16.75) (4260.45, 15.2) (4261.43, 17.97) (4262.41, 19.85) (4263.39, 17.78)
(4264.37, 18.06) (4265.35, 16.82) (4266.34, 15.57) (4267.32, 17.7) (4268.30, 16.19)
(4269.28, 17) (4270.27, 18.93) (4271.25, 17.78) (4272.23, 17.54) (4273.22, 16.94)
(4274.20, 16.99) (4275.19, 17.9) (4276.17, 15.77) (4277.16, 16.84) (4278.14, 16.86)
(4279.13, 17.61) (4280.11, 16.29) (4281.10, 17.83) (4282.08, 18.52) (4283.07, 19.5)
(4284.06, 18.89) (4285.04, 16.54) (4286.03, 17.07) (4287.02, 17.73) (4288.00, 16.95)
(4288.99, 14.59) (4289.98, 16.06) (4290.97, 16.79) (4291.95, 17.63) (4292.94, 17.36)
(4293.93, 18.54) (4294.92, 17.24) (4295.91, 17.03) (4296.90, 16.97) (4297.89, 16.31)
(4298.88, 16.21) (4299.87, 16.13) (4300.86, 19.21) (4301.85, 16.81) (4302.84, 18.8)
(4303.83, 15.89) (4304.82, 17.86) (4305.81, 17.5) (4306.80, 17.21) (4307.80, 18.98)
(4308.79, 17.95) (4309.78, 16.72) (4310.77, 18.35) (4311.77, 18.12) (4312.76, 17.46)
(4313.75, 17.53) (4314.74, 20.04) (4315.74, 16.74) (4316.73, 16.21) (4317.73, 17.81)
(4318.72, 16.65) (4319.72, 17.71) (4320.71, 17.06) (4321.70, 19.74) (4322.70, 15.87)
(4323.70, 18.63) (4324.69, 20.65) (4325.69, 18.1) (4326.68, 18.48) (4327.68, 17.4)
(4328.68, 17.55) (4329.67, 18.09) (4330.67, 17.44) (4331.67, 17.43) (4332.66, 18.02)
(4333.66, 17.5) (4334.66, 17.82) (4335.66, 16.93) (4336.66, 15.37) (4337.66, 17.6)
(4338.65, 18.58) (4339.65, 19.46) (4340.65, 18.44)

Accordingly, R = 17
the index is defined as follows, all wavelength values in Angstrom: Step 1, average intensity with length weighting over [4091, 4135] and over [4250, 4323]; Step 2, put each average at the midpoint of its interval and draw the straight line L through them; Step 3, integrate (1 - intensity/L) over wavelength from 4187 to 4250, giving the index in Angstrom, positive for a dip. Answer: 1.8 Angstrom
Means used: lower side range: 18.1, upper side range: 17.3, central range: 17.1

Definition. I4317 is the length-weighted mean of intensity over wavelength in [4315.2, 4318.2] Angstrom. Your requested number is 16.9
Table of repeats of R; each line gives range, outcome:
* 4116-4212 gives 17.5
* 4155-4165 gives 17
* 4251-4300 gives 17.1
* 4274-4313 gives 17.3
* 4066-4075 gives 18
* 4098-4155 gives 17.8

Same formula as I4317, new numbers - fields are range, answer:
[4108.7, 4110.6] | 18.5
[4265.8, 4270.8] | 17.1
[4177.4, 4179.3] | 17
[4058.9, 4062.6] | 18.8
